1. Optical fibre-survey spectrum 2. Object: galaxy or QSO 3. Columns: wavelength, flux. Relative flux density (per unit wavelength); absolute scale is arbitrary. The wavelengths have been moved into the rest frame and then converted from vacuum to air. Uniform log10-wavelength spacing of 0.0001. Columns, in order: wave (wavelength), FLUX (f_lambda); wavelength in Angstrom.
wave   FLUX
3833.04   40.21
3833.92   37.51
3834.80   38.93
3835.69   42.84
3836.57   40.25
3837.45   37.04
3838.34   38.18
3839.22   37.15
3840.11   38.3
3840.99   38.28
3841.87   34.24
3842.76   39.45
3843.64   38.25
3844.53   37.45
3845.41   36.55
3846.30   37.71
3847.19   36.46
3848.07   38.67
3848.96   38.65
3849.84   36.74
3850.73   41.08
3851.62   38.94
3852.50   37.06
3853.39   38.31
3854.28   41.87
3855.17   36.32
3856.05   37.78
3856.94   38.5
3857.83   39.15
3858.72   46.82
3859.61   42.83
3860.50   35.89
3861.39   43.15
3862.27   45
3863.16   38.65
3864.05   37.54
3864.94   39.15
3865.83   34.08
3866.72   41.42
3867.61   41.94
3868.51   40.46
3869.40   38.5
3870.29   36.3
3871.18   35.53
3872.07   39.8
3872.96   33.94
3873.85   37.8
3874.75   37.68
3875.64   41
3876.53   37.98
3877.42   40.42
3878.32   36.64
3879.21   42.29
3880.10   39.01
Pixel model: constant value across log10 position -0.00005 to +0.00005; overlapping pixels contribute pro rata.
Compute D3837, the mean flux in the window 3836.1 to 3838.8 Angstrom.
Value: 38.6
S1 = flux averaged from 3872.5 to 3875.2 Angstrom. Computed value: 36.5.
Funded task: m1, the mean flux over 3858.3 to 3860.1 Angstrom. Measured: 44.5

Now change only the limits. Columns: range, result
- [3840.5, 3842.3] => 36.5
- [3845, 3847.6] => 36.8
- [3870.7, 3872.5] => 37.7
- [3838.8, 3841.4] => 37.9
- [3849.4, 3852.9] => 38.5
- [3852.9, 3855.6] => 38.7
